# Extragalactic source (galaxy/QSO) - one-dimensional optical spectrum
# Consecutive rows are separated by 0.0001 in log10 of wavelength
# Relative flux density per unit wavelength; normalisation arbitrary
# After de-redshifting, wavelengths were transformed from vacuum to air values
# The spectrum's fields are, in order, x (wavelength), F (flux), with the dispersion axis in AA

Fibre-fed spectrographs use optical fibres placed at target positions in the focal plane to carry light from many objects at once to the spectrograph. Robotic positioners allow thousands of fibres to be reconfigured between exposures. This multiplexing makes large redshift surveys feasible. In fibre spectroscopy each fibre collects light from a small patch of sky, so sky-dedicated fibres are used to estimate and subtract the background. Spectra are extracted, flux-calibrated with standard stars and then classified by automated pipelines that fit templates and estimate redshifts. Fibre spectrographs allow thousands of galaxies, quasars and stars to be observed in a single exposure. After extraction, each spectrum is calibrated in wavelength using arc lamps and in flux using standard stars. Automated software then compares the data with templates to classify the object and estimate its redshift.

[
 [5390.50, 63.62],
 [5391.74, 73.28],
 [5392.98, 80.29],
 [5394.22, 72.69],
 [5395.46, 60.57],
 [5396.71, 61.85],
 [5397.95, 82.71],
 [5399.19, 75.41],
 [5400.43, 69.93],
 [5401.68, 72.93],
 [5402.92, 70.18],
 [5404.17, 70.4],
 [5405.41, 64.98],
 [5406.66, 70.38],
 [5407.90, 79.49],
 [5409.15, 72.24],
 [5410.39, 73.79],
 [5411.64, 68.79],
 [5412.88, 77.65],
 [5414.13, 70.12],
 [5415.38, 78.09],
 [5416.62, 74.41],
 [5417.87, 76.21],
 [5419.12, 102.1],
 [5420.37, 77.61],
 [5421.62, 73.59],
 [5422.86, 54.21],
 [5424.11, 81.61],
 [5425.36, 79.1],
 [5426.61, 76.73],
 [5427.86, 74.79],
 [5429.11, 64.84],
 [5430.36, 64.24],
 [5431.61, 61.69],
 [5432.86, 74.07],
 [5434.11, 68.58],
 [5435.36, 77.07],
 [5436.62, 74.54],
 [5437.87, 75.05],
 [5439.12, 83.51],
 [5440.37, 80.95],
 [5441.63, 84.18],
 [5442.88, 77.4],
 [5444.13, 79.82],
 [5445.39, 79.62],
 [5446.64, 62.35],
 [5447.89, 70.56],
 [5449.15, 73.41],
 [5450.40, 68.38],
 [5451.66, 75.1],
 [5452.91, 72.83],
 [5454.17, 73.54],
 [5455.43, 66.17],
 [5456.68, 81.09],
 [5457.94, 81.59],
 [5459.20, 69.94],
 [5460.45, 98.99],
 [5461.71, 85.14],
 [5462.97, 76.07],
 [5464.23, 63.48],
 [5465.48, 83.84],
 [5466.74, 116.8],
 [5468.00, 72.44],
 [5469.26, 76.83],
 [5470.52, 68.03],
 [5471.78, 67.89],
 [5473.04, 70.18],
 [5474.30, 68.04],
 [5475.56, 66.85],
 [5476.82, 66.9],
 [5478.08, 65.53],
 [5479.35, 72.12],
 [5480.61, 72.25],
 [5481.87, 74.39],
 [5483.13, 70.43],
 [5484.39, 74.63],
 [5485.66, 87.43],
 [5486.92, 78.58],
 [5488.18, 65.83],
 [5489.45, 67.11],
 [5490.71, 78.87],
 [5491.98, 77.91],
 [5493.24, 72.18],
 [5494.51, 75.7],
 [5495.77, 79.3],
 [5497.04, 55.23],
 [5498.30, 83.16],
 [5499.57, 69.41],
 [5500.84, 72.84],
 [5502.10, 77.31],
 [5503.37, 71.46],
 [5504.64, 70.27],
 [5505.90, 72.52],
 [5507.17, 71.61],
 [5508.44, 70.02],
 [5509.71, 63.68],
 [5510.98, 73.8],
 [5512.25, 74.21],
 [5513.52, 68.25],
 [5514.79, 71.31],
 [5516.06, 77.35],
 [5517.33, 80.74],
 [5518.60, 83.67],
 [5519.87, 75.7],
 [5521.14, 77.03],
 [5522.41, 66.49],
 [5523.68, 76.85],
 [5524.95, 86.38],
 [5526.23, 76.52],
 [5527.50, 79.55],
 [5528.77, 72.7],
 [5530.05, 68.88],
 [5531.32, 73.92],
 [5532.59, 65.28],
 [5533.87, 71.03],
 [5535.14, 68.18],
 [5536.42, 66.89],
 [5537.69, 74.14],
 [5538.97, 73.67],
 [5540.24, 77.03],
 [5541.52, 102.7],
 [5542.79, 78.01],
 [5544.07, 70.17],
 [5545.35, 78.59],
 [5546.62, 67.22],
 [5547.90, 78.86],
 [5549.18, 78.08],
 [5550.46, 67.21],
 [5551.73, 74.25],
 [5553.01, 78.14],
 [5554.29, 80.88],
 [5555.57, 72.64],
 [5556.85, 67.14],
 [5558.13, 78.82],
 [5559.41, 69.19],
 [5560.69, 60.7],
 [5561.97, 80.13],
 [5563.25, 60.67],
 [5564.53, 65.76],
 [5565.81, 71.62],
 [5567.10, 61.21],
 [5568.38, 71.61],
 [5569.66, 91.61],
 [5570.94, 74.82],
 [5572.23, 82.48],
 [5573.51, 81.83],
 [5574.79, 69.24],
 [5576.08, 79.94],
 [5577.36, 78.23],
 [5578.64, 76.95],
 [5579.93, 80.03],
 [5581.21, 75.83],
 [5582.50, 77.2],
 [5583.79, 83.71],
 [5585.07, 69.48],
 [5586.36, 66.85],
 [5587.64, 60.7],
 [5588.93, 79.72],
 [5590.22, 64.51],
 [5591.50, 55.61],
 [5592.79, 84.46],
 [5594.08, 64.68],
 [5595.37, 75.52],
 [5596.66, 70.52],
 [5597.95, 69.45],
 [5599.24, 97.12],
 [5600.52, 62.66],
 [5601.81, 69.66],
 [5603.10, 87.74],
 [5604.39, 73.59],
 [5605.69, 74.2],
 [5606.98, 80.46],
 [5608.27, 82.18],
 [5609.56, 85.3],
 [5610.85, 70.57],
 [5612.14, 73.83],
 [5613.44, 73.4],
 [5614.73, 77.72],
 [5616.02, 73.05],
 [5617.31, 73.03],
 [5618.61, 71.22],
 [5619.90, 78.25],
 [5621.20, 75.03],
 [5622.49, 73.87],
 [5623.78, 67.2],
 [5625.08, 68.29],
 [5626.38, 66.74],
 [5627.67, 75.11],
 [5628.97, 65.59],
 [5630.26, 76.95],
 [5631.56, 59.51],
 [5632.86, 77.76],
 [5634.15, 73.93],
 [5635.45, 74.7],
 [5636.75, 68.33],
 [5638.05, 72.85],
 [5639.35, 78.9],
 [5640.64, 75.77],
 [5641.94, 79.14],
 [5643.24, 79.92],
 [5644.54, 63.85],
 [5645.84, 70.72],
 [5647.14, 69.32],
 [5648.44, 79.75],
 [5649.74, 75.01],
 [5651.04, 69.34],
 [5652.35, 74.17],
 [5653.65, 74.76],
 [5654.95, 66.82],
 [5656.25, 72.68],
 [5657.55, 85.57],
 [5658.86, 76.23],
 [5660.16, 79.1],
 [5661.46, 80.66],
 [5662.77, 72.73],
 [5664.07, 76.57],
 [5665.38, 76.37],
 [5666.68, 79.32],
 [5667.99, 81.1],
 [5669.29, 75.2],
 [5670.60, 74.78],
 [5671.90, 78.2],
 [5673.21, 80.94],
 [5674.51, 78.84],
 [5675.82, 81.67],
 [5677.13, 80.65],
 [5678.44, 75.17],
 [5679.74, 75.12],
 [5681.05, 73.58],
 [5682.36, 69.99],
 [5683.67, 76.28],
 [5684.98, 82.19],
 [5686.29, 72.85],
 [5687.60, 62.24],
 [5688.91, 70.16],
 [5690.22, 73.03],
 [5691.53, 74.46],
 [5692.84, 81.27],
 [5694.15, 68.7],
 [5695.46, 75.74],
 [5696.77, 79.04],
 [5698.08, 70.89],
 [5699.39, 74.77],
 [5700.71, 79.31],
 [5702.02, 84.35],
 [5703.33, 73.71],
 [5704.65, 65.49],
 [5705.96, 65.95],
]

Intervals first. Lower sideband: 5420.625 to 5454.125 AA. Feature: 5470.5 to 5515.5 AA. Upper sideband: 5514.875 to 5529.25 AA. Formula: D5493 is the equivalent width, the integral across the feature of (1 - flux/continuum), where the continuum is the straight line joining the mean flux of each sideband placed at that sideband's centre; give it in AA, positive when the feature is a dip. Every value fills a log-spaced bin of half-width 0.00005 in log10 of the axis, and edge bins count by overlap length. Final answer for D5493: 2.5 AA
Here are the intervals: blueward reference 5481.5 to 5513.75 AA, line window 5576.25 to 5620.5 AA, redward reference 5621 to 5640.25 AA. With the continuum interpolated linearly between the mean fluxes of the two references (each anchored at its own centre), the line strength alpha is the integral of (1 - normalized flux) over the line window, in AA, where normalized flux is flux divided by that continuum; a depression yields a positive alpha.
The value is -1.67 AA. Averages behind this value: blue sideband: 73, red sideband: 71.7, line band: 74.7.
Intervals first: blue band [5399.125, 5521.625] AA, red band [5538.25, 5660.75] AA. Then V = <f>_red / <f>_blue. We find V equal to 1.0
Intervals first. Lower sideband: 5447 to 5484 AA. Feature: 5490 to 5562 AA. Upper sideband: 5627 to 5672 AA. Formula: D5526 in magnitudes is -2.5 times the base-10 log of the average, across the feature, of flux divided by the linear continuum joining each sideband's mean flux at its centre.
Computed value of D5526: 0.01 mag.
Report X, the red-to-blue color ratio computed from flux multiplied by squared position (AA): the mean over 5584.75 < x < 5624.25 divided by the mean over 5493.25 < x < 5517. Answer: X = 1.06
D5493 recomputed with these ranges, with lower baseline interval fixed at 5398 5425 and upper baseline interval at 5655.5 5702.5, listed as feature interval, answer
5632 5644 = 0.1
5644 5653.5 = 0.5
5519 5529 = -0.2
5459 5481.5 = -0.3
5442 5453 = 0.1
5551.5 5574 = 0.6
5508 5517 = 0.4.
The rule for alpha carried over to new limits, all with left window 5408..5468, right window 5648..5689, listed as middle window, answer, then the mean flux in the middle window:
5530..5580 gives 1.19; 74.2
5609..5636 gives 1.10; 72.9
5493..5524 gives 1.16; 73.2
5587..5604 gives 0.77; 72.5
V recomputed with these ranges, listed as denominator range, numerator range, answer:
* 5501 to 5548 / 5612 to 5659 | 0.98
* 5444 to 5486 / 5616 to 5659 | 0.97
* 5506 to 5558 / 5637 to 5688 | 1.02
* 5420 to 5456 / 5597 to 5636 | 1.01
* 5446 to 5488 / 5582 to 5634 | 0.98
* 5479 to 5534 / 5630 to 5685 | 1.02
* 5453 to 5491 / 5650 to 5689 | 1.01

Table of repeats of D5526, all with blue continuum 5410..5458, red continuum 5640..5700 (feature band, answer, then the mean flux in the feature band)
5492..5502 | 0.02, 73.2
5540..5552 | -0.03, 77.3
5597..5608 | -0.03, 76.9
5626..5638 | 0.06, 71.2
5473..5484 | 0.07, 69.7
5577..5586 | -0.03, 77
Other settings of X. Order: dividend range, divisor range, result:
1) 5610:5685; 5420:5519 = 1.07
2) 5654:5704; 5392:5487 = 1.11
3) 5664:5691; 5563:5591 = 1.06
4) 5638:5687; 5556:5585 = 1.06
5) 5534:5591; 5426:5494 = 1.03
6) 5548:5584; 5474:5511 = 1.06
